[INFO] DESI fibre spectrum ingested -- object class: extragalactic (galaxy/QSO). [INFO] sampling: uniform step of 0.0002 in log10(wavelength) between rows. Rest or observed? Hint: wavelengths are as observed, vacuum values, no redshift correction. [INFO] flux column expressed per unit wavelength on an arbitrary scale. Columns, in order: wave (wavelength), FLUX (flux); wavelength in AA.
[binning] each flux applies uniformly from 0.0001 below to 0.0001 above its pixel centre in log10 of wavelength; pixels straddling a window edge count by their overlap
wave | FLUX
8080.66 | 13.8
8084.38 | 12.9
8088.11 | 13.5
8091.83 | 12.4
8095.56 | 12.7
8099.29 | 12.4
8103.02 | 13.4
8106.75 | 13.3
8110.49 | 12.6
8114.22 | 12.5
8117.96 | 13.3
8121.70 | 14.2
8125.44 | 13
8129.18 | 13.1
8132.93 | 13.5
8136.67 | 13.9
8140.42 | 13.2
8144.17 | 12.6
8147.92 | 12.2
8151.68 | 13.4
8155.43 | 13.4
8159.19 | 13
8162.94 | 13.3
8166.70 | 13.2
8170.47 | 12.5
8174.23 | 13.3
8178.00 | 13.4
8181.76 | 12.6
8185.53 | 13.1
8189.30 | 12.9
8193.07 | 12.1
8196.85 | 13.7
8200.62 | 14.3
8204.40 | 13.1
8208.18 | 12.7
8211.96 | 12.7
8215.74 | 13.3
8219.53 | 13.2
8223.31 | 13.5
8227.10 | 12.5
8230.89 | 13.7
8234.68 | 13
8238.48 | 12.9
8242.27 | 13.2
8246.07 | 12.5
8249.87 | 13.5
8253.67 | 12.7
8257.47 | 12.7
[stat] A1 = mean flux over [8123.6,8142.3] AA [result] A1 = 13.3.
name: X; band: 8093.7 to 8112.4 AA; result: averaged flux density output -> 12.9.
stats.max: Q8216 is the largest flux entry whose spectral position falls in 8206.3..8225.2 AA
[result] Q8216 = 13.5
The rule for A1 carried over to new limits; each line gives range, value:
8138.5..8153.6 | 12.9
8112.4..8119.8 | 12.9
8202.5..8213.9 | 12.8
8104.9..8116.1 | 12.8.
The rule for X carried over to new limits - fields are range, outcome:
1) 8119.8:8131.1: 13.4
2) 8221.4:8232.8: 13.2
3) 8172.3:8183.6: 13.1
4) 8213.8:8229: 13.1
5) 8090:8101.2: 12.5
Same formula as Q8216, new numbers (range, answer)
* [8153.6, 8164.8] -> 13.4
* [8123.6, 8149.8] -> 13.9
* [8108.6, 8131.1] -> 14.2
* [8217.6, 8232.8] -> 13.7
